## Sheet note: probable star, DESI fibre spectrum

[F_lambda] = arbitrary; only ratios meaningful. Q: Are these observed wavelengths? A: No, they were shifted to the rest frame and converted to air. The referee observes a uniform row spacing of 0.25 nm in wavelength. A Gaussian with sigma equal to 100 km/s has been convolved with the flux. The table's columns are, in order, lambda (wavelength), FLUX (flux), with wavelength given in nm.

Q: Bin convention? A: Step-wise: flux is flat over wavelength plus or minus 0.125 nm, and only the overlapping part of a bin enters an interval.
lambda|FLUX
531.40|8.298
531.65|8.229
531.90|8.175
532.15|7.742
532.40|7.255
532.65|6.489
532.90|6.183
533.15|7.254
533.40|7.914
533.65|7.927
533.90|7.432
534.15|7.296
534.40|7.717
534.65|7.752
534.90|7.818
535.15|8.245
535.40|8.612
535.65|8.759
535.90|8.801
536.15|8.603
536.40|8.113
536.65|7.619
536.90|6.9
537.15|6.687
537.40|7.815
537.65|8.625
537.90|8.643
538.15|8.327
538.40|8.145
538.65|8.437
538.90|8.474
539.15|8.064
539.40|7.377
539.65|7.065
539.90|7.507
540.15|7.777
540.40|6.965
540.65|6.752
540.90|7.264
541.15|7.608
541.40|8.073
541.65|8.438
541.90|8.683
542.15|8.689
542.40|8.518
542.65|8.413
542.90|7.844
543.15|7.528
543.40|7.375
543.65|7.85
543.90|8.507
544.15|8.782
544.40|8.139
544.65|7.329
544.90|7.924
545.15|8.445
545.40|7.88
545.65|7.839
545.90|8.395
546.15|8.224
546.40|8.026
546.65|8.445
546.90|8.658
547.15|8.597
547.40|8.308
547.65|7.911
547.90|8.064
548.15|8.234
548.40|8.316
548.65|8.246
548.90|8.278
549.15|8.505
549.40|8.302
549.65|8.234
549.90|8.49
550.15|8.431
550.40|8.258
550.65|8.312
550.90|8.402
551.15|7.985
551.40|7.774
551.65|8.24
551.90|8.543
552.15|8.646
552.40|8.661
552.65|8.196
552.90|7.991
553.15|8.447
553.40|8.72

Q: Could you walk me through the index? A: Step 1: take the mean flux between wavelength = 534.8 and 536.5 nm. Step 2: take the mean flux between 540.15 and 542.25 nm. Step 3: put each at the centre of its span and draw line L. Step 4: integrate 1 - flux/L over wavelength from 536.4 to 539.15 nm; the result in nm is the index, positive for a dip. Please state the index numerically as 0.07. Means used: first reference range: 8.43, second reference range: 7.8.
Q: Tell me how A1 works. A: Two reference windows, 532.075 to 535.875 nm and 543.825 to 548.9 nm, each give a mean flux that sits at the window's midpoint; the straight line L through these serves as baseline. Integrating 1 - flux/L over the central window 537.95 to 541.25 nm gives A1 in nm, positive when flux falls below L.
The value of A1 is 0.09 nm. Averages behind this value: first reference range 7.66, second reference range 8.21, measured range 7.7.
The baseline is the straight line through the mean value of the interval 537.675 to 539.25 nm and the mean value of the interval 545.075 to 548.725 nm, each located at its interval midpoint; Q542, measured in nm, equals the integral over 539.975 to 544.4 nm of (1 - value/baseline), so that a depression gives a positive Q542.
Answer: 0.19 nm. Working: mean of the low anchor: 8.37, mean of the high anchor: 8.24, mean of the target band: 7.95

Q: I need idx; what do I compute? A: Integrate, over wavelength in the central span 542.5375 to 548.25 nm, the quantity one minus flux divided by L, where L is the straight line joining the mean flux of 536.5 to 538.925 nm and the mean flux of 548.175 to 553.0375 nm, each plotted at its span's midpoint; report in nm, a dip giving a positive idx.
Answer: 0.03 nm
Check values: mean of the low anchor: 7.95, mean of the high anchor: 8.3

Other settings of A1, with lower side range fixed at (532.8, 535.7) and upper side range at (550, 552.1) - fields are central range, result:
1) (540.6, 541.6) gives 0.05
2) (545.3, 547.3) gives -0.04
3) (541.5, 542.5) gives -0.07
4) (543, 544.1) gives 0.02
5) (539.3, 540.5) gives 0.09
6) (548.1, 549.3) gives -0.02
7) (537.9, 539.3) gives -0.08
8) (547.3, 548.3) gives 0.00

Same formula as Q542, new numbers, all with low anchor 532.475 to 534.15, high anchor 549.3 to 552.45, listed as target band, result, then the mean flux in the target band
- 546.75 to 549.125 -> -0.05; 8.3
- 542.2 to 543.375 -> -0.04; 8.06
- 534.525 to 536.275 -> -0.24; 8.37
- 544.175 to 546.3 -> -0.02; 8.06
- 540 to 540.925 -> 0.06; 7.19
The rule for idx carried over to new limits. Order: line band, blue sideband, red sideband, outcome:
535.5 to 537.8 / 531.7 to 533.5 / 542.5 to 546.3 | -0.13 nm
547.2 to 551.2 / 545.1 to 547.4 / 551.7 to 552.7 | 0.05 nm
